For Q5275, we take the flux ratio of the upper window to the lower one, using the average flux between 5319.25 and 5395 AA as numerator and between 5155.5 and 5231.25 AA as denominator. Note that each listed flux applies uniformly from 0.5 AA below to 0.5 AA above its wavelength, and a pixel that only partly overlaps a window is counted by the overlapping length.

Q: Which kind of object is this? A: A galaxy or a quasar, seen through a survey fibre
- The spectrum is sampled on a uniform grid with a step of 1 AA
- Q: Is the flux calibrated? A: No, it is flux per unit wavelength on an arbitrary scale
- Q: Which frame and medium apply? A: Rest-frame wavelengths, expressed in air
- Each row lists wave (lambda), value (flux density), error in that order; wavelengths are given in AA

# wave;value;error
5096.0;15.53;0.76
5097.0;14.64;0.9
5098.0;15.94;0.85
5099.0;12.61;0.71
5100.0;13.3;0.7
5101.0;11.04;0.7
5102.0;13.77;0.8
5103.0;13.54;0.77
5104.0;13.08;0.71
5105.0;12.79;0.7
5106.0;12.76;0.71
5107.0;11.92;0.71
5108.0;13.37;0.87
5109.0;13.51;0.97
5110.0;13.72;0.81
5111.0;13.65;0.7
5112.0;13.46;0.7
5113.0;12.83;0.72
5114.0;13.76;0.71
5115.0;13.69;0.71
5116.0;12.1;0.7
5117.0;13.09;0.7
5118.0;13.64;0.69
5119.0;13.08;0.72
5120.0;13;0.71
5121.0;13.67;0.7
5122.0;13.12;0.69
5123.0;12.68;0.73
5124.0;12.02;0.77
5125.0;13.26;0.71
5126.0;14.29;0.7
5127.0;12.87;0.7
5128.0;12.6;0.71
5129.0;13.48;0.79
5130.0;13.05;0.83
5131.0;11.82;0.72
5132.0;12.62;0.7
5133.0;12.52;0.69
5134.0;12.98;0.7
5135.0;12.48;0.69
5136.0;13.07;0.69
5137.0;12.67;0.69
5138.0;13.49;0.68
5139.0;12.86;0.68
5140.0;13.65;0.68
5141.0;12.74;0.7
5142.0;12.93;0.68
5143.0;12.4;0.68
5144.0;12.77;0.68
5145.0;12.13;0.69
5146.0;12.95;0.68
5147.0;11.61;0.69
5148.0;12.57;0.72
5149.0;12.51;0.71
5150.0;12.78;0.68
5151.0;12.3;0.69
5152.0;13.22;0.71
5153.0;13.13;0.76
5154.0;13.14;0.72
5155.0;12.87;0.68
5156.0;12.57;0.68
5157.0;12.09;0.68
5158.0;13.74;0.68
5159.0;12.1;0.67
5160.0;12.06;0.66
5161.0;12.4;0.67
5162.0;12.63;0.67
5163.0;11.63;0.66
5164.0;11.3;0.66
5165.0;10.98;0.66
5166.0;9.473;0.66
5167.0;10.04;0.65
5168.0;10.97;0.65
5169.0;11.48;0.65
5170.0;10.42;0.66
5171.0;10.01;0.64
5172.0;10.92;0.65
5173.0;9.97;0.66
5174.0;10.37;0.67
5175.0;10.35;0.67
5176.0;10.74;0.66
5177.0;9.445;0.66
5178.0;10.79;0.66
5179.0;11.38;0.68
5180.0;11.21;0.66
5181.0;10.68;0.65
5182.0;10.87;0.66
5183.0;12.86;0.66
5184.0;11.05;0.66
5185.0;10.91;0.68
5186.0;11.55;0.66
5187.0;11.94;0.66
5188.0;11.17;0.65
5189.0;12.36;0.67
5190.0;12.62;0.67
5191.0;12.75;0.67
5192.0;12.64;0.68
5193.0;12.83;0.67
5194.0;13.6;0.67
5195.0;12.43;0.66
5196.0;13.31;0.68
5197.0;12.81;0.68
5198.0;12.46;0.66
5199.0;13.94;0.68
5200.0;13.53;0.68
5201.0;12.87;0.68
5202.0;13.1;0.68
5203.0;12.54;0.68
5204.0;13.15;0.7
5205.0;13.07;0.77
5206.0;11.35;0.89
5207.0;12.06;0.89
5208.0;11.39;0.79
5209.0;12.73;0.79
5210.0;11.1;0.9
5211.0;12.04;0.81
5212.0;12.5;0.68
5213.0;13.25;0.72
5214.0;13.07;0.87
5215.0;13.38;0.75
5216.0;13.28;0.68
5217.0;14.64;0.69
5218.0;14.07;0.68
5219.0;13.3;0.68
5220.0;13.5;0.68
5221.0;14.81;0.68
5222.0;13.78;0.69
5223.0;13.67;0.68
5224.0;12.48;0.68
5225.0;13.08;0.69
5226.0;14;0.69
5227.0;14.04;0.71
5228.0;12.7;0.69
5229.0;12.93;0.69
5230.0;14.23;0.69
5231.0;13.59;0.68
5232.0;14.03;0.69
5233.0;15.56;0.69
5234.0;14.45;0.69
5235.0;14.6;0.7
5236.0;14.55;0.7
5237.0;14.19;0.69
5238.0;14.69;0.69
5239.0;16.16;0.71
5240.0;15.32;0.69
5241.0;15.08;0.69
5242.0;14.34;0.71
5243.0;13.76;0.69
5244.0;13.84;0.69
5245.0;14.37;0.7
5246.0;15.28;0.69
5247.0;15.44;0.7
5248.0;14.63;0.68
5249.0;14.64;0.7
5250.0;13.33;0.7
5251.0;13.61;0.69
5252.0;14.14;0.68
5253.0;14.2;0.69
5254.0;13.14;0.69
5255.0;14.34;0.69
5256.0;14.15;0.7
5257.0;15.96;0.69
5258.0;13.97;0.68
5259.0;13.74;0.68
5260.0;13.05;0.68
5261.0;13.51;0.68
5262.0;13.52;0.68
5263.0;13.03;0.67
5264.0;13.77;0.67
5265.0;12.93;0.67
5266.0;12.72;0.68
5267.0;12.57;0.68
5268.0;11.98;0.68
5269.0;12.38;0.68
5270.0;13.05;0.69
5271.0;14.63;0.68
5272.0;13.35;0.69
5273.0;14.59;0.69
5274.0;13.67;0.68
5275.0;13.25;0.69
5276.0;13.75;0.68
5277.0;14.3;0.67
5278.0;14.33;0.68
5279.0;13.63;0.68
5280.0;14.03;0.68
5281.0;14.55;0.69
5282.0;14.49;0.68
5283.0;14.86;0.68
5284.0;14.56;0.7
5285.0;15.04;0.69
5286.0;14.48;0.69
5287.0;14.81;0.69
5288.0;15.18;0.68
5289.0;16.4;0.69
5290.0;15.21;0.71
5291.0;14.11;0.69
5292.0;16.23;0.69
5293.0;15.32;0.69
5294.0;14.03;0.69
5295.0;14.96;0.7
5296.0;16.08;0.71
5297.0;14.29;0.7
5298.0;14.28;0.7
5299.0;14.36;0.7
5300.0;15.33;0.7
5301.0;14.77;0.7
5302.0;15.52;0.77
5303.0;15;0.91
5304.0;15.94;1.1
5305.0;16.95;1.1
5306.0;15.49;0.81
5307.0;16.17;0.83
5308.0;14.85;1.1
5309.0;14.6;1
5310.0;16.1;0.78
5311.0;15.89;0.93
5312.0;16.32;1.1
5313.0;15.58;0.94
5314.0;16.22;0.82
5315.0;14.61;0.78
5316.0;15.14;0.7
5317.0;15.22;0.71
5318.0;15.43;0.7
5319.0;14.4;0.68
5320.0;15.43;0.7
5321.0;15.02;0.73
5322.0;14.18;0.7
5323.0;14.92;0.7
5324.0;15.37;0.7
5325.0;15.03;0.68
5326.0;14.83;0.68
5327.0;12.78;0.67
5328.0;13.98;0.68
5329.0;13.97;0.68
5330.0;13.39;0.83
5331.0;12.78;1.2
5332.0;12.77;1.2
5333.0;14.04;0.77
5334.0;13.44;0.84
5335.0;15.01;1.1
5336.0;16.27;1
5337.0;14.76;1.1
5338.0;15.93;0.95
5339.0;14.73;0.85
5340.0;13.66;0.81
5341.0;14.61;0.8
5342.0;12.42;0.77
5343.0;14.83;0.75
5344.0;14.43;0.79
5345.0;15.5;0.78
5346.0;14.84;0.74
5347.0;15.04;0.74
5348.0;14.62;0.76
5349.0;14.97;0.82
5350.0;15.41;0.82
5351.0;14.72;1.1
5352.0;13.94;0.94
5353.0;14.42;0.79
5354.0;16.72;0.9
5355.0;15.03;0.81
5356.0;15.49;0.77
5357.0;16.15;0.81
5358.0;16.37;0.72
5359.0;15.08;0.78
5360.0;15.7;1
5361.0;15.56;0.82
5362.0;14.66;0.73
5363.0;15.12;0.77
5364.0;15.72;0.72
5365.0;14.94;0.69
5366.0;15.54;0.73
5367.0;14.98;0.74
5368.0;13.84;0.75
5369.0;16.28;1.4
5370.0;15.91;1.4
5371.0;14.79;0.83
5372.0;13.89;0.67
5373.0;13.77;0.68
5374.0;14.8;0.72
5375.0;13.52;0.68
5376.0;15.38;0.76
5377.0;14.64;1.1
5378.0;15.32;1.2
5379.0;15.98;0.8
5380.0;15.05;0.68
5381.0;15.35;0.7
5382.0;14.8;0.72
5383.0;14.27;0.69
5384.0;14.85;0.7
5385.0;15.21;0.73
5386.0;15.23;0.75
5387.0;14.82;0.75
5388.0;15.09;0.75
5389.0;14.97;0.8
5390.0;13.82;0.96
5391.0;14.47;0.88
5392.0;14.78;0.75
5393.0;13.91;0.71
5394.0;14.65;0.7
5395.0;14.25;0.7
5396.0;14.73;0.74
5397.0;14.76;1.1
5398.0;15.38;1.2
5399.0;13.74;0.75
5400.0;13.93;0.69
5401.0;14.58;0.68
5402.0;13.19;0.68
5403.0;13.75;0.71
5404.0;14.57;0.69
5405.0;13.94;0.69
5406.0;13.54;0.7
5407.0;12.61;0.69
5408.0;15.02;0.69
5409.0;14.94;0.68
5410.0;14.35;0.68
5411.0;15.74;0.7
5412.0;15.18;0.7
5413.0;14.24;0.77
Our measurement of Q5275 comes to 1.2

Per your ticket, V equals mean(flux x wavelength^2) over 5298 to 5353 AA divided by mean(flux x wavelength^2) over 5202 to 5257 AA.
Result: 1.1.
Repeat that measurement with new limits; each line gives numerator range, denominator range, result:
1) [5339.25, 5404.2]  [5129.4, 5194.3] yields 1.34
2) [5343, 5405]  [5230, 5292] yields 1.09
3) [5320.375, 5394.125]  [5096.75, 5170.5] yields 1.27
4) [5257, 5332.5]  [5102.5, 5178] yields 1.24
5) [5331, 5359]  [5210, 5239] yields 1.13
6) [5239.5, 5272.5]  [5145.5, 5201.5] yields 1.20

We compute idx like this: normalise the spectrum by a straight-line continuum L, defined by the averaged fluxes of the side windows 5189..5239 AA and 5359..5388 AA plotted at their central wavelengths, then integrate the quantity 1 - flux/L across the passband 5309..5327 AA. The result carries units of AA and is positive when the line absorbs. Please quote -1.0 AA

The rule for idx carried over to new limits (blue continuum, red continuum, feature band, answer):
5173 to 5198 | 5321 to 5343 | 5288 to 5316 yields -3.3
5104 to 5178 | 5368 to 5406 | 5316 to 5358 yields -1.5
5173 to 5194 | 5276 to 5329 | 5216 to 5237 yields -1.9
